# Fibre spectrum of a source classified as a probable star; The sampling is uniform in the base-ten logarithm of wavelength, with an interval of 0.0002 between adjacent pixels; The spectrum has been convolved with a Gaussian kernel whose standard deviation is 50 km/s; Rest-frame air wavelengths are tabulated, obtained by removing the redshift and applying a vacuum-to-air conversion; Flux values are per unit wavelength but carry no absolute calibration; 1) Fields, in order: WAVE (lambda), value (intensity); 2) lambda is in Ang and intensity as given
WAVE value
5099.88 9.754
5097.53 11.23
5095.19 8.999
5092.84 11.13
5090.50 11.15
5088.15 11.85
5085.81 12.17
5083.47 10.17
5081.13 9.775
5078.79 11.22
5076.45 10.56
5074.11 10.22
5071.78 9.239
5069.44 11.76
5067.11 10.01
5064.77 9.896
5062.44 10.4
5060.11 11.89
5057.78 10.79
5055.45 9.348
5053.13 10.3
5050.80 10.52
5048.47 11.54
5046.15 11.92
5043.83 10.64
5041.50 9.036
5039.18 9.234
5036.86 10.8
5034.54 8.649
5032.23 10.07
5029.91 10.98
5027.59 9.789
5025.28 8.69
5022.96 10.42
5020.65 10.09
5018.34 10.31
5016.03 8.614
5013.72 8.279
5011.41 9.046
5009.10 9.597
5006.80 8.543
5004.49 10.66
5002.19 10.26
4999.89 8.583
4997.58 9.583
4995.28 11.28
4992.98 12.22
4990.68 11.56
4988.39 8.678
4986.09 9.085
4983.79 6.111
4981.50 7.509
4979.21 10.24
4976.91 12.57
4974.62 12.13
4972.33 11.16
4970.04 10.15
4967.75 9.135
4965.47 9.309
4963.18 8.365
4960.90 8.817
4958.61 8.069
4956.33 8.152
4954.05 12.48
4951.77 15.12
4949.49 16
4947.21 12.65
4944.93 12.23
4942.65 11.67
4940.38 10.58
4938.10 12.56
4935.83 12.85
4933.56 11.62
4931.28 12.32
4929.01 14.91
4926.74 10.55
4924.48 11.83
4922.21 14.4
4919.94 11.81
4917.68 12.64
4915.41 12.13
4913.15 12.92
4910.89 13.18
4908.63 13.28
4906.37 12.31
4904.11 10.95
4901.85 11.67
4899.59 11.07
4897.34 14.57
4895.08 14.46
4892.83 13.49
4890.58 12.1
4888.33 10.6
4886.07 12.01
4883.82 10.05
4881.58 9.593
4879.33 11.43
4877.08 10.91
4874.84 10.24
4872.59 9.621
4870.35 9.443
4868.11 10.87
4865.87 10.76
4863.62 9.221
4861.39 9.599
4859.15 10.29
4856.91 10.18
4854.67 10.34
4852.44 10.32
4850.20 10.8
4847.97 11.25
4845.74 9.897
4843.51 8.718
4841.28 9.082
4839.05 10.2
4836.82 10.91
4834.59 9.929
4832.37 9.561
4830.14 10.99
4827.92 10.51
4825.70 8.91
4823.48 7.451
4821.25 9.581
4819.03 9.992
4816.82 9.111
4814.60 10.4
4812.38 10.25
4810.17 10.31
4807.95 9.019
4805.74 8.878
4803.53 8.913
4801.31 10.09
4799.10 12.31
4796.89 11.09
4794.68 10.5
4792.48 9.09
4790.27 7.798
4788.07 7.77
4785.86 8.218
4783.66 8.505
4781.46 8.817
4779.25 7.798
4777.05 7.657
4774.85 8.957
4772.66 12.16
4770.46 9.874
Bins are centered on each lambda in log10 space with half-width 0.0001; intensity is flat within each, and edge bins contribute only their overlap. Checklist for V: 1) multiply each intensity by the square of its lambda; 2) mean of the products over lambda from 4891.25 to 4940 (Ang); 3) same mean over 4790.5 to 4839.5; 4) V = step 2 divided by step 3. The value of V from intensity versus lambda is 1.33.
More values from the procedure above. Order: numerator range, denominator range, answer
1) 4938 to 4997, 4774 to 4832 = 1.22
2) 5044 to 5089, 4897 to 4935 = 0.91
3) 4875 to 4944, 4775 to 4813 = 1.38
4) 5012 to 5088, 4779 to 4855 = 1.17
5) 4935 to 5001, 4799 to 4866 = 1.14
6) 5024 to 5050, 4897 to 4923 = 0.85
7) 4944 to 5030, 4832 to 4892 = 1.03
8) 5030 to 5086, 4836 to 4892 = 1.09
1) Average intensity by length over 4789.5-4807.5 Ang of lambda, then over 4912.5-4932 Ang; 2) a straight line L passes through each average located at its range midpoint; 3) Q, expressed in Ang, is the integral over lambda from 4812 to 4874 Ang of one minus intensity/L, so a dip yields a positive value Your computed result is 5.1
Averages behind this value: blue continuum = 9.84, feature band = 9.93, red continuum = 12.6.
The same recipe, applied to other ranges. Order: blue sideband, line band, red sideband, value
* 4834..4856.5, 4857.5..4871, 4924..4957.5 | 0.7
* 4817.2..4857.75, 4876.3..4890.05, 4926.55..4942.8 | 0.2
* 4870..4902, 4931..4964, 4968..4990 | -3.9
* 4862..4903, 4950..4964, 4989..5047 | 0.1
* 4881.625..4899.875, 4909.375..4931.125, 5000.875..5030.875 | -2.1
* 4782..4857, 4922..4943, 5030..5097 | -4.6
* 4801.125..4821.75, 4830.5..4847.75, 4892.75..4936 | 0.9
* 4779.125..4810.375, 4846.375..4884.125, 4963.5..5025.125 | -3.3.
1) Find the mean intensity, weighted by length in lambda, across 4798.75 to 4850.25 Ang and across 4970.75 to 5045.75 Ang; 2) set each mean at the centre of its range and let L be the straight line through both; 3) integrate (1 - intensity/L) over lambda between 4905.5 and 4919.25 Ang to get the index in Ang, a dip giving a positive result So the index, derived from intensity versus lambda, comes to -4.0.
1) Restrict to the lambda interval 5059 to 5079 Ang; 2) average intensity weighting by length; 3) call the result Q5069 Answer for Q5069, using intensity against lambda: 10.5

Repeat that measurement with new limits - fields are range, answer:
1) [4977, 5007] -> 9.7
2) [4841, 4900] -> 10.8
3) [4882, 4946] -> 12.3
